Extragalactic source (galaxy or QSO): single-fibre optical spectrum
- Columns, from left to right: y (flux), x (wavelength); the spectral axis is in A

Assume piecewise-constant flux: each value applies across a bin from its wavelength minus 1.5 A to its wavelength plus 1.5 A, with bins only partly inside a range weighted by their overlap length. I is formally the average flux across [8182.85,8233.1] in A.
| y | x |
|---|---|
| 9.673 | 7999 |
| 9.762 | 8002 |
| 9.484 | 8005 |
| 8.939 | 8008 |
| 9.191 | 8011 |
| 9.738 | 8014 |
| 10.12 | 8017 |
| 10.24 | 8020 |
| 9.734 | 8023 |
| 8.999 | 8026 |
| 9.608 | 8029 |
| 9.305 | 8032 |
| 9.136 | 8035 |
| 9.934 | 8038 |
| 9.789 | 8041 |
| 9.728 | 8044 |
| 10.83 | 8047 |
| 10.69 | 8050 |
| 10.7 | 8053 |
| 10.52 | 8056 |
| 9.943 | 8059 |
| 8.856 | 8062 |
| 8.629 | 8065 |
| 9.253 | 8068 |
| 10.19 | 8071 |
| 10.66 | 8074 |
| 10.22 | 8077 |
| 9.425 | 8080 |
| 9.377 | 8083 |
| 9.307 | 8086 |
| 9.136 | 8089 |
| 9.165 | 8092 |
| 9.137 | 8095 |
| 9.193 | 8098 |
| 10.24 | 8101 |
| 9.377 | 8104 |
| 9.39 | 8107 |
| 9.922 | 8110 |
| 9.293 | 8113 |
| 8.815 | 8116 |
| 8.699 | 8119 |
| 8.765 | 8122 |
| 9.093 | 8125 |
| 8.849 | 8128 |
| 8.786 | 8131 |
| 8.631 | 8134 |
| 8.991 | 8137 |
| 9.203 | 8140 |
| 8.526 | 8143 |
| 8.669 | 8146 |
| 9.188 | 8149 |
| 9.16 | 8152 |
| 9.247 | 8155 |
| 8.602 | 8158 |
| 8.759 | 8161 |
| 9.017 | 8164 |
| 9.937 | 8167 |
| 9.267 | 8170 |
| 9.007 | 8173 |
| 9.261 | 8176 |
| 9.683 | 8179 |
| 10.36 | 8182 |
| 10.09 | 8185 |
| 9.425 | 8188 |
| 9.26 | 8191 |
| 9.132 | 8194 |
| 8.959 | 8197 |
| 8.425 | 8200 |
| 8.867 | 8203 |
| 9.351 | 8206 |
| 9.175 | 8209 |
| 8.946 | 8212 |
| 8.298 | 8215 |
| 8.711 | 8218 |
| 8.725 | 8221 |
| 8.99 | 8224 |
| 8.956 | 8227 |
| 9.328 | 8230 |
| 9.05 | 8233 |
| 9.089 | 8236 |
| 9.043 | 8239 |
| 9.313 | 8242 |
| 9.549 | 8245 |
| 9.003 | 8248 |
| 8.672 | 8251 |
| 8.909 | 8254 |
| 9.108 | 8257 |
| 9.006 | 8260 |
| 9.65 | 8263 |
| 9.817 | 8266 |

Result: 9.06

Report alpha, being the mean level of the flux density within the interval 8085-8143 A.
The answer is 9.14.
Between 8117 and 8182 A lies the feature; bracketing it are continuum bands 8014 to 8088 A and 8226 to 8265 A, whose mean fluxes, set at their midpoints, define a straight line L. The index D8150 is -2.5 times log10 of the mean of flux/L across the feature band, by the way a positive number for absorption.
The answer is 0.05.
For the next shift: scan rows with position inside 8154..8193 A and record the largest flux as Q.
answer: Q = 10.36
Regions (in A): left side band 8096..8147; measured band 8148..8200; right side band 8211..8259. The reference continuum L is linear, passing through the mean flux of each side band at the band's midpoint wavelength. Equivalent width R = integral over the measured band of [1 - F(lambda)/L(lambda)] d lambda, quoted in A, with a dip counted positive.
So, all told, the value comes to -1.4 A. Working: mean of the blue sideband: 9.09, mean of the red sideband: 8.98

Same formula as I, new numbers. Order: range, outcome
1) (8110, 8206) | 9.11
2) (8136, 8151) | 8.92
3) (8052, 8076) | 9.83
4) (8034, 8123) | 9.62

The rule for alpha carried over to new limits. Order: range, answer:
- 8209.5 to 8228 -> 8.79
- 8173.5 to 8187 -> 9.77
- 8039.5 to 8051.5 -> 10.3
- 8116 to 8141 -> 8.87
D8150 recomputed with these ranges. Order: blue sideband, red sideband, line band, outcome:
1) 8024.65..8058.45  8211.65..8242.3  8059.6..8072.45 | 0.06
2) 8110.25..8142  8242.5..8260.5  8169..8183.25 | -0.06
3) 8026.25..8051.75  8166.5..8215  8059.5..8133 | 0.03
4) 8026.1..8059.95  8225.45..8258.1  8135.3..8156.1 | 0.06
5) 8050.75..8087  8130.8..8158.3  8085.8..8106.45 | 0.01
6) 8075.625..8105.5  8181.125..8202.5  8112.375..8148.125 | 0.07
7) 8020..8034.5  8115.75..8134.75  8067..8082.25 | -0.09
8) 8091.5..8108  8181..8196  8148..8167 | 0.06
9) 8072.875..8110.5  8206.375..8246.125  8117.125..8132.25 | 0.07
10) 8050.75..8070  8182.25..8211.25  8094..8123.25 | 0.03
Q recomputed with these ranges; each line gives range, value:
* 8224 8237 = 9.328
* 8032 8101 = 10.83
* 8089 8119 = 10.24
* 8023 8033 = 9.734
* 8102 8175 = 9.937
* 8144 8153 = 9.188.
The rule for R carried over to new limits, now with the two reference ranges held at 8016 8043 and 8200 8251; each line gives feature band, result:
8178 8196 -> -1.0 A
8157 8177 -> 0.1 A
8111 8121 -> 0.4 A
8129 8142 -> 0.6 A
